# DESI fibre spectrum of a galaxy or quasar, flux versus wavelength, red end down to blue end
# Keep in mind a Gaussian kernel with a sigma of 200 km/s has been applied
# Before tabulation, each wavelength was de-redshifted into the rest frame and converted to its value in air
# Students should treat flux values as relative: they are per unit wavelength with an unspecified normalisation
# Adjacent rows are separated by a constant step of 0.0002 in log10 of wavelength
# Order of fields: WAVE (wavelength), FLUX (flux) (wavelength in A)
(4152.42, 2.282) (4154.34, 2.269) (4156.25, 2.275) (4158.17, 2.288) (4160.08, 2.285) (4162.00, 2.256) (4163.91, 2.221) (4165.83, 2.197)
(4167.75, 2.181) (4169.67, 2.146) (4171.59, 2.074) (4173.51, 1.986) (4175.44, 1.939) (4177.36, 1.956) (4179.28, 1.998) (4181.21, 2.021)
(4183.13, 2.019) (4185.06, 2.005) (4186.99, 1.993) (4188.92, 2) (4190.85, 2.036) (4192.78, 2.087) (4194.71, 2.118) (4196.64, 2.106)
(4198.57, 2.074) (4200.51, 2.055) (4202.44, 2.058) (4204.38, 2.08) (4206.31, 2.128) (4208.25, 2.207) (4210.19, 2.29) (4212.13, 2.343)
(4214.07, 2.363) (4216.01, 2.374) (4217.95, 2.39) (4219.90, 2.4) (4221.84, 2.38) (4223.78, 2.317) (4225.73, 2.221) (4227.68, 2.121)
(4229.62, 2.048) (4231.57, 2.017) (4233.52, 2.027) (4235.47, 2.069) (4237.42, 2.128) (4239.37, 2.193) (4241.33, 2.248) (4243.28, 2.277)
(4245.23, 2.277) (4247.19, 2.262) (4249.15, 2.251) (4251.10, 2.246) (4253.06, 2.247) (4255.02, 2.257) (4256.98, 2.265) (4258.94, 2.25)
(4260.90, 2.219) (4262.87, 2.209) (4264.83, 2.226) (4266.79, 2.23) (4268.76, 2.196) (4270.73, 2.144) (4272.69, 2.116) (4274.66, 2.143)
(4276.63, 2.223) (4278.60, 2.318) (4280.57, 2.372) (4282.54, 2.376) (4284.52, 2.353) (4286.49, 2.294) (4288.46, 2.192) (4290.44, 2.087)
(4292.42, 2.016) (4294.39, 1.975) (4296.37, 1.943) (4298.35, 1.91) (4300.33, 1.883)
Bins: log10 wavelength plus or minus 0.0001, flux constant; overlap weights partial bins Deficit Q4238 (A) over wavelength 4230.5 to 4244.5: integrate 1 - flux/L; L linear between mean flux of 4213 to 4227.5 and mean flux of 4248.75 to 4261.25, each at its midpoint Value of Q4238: 0.9 A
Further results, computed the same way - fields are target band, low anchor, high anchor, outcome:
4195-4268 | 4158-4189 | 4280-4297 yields -2.63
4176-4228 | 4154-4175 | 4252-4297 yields 0.99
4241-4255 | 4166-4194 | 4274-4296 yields -0.73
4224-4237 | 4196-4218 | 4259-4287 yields 0.68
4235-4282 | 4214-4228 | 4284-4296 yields -0.11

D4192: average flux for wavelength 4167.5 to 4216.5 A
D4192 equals 2.1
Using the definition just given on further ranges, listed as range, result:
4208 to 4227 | 2.33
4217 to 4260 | 2.22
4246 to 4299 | 2.2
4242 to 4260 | 2.26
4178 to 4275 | 2.17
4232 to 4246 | 2.17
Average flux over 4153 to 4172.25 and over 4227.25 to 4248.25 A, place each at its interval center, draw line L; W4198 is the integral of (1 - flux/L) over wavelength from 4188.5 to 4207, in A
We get 1.0 A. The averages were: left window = 2.22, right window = 2.15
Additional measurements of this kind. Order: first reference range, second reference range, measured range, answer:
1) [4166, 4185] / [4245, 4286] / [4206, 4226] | -1.7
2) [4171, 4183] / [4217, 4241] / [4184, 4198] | 0.0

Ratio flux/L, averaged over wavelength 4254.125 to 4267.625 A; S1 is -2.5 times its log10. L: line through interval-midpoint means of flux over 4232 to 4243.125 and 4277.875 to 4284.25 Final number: 0.01 mag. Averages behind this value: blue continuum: 2.14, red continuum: 2.35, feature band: 2.24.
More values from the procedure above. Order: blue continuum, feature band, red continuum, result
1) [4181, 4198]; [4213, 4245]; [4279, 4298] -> -0.06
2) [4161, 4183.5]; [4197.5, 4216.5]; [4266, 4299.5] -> -0.04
